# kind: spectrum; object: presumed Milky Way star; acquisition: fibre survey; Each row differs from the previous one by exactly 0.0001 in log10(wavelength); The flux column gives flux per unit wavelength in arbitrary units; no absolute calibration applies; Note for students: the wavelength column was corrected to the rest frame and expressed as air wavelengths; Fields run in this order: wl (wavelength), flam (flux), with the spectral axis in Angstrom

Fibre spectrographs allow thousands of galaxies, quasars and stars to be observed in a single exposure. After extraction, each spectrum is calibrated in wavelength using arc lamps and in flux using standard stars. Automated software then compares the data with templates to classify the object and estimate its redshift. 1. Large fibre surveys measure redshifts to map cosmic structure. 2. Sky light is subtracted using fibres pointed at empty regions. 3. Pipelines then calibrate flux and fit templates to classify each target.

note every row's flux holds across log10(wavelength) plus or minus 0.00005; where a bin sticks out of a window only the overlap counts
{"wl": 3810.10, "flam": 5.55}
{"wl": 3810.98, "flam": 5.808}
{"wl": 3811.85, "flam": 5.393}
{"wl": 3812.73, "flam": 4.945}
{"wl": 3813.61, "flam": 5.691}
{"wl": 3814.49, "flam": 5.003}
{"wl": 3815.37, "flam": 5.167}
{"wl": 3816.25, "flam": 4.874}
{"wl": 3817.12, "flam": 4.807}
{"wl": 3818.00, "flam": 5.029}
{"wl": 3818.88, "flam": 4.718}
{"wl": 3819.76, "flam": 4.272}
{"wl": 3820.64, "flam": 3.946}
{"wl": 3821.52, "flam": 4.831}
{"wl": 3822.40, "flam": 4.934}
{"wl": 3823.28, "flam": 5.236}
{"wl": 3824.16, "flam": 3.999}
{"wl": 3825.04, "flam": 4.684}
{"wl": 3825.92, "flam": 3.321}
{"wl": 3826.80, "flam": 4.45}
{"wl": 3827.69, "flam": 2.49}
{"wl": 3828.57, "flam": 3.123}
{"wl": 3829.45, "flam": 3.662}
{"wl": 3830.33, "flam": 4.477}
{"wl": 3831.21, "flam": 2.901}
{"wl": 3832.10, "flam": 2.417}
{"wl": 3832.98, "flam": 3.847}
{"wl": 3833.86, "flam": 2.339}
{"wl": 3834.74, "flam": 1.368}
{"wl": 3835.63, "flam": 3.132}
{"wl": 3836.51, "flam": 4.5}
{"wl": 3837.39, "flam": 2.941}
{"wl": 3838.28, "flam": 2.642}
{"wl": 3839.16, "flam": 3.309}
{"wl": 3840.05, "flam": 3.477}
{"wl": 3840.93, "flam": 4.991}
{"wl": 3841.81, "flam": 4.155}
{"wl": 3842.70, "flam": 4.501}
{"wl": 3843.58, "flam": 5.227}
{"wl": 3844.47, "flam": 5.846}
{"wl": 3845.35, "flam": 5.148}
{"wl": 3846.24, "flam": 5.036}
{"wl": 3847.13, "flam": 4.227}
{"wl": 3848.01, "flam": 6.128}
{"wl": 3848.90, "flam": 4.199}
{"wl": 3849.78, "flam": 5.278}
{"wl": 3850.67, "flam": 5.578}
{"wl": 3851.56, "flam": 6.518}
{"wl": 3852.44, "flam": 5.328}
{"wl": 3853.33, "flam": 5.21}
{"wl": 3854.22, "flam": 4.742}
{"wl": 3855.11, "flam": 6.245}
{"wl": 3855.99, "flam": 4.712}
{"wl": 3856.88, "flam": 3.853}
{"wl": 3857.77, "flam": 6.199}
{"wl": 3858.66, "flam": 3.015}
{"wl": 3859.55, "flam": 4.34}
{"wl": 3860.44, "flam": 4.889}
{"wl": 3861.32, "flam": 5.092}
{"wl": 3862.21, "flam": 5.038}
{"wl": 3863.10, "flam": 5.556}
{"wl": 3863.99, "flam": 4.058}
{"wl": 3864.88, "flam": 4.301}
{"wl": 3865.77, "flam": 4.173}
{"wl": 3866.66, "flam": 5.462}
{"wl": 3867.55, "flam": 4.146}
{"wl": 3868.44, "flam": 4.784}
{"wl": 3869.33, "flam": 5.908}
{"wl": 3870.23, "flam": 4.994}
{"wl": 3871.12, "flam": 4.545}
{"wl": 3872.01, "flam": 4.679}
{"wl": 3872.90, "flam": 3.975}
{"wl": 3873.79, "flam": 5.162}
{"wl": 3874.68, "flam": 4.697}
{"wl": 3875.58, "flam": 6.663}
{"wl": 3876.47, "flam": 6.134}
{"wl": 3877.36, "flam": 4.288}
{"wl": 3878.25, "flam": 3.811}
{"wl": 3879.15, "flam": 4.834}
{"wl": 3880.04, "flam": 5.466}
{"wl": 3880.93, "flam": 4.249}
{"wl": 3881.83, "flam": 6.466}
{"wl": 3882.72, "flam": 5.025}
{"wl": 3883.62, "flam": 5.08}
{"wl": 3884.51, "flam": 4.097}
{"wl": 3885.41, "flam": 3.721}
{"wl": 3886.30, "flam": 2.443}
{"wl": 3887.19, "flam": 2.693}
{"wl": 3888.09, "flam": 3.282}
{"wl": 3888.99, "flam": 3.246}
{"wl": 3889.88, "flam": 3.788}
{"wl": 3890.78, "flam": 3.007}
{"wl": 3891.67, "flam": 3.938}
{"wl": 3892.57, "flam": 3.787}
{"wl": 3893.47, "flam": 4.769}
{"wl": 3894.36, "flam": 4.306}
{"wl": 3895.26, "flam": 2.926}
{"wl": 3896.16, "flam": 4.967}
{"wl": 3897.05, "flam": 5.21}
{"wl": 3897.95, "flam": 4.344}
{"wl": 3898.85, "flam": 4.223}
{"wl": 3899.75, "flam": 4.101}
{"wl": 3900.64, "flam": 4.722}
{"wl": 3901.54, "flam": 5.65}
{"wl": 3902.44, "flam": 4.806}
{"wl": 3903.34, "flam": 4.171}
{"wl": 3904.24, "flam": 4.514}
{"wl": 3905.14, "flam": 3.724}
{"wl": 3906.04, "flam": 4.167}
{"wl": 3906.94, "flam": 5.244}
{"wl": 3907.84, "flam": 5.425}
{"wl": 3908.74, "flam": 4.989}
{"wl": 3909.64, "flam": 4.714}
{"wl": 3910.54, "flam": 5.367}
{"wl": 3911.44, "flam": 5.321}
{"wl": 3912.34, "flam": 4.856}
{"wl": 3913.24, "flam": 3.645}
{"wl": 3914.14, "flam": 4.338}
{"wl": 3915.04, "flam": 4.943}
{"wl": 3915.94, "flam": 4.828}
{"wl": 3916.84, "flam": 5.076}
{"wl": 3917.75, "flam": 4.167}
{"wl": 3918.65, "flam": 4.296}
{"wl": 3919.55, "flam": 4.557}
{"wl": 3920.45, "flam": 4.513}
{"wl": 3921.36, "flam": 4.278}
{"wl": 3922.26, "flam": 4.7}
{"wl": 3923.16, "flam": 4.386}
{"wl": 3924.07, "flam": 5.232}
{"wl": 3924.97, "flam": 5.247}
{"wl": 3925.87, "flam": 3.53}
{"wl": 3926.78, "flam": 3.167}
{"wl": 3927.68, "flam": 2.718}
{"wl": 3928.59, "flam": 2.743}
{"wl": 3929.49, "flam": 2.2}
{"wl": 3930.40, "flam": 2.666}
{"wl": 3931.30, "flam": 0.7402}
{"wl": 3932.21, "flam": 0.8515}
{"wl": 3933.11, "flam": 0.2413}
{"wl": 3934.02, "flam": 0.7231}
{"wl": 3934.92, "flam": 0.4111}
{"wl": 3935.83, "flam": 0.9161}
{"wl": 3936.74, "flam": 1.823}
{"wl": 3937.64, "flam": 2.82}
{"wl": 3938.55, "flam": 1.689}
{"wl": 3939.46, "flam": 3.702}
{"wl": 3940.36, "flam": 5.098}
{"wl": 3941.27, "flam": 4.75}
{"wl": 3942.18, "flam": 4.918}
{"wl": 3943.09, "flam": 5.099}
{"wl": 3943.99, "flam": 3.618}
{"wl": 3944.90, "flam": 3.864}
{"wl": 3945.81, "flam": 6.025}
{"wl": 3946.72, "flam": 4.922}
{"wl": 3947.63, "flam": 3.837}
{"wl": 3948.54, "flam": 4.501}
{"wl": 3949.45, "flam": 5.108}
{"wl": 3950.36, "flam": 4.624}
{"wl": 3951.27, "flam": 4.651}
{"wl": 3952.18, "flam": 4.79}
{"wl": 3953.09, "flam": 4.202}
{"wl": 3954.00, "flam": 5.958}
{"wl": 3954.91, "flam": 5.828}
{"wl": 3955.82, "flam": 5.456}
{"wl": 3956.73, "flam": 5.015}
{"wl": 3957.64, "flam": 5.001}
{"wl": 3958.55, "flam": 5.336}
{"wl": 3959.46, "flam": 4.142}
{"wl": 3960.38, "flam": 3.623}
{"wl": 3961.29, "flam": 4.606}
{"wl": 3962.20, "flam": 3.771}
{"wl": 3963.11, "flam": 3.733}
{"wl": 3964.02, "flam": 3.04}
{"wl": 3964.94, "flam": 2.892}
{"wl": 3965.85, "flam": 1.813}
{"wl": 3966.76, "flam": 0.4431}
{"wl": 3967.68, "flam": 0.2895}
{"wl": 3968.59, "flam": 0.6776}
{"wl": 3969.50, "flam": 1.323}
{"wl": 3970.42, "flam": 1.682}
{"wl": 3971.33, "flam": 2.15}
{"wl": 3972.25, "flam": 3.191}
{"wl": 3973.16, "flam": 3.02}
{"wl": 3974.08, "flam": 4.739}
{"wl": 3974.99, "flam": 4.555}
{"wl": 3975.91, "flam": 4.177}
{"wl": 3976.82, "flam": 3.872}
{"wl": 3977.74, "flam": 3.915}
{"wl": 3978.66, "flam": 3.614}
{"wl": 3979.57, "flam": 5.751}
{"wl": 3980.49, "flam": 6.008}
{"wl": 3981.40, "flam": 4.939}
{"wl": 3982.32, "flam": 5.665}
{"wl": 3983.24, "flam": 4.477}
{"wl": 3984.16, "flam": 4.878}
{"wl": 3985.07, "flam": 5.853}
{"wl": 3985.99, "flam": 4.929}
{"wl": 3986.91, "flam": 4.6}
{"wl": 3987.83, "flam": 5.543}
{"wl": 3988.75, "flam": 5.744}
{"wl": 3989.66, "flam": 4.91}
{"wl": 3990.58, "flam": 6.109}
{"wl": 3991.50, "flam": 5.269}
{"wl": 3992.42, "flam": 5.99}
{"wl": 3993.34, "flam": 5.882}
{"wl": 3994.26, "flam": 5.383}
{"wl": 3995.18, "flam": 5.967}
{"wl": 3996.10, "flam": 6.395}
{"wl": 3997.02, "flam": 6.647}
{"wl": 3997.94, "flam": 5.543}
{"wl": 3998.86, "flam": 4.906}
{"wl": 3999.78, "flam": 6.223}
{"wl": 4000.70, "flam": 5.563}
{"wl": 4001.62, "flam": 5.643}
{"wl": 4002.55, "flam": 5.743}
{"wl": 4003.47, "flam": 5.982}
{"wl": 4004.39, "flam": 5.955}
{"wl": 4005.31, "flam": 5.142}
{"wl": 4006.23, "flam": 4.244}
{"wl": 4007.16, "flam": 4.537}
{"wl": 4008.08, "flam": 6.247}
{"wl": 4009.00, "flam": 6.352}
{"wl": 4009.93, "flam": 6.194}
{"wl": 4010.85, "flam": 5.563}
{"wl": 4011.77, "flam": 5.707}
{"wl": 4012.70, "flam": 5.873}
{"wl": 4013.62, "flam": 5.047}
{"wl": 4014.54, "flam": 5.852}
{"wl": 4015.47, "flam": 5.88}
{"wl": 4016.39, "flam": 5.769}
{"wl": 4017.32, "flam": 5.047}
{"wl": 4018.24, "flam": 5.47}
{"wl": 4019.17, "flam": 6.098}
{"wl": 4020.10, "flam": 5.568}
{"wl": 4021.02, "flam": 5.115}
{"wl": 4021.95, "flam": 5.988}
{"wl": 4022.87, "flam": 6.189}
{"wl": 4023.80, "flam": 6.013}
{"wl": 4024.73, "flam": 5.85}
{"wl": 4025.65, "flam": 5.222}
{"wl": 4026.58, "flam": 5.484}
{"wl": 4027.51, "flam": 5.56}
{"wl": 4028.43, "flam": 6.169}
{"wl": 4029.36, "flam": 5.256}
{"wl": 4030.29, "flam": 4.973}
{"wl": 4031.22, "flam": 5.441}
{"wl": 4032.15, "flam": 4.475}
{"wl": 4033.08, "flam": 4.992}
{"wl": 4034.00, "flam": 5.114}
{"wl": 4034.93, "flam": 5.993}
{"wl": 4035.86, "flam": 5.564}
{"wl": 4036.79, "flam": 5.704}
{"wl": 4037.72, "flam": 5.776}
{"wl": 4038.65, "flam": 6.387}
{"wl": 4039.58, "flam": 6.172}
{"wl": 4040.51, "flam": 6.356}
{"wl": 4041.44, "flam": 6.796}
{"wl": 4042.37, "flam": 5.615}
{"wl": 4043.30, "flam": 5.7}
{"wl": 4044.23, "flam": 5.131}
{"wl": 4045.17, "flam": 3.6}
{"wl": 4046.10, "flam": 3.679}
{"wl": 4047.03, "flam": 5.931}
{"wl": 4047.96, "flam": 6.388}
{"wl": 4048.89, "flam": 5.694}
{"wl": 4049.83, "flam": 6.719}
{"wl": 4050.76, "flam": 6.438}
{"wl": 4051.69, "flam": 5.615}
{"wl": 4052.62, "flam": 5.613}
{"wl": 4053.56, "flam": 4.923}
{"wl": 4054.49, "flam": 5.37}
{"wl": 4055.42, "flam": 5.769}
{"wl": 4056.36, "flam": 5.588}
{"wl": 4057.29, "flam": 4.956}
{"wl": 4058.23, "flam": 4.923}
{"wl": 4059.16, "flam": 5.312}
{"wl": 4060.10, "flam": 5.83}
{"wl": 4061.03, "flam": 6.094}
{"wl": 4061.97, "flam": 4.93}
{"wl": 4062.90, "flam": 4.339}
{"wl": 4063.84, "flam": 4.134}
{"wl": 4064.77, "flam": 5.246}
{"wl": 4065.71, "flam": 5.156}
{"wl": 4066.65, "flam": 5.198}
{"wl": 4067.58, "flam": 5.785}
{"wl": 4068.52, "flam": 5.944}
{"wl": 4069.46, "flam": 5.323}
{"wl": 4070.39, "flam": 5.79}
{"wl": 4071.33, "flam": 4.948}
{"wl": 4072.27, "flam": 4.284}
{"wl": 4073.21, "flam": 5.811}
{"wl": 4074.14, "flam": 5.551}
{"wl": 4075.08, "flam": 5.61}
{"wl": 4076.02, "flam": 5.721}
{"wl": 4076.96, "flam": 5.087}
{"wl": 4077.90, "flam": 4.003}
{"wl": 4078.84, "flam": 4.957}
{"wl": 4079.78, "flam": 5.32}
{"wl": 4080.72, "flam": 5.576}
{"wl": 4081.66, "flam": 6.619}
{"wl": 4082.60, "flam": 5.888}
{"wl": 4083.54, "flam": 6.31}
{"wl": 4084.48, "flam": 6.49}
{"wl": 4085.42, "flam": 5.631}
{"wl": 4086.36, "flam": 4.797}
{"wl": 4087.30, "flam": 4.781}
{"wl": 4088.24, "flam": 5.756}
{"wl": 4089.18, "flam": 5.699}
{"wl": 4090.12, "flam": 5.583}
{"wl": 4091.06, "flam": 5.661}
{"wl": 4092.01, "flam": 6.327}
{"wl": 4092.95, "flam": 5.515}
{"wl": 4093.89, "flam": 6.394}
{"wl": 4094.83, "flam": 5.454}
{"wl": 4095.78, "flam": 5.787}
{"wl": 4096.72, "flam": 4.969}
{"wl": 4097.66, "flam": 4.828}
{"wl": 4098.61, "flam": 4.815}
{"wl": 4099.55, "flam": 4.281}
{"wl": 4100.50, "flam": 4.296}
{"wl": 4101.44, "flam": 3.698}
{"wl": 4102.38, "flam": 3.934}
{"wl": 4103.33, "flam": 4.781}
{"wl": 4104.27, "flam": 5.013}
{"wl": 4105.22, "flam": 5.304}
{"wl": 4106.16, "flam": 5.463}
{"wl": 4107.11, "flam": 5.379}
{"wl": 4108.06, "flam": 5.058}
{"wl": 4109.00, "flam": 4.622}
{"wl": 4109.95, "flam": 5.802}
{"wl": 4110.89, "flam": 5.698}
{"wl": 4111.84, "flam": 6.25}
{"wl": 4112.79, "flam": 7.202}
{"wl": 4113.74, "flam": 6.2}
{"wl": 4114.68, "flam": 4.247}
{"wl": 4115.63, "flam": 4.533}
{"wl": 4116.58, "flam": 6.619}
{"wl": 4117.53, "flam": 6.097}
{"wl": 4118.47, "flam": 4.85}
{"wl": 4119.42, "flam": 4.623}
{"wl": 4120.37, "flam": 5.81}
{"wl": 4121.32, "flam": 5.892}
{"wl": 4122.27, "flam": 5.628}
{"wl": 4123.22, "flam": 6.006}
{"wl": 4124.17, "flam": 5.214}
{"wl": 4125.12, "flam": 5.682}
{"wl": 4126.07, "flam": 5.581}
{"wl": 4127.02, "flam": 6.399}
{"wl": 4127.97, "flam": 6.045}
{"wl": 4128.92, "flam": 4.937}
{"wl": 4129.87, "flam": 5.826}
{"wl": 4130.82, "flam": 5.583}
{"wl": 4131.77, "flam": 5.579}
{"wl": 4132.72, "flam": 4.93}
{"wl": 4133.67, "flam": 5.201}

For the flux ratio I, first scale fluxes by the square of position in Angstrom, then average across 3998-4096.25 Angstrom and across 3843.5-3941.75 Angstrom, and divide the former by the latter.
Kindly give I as 1.4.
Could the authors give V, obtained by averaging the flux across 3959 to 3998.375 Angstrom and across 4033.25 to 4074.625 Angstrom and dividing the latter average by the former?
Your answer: 1.30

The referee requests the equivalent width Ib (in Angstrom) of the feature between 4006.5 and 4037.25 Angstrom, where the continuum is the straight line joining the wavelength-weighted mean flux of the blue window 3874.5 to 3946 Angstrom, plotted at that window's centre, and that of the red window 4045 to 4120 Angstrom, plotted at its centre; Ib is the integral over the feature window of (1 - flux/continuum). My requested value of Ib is -4.4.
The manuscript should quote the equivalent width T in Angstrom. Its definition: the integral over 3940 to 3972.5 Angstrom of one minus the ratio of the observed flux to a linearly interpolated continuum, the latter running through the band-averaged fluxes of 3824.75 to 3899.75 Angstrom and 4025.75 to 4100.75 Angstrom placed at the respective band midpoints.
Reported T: 6.5 Angstrom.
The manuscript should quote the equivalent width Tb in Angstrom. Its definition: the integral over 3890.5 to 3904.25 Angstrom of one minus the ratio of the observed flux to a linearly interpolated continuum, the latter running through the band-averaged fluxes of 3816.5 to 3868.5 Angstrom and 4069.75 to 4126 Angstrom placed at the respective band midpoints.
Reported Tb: 0.8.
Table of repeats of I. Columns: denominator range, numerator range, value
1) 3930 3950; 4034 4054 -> 1.92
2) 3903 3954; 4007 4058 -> 1.52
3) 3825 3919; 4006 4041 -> 1.37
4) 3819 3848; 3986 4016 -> 1.55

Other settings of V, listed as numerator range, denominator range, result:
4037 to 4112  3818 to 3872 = 1.22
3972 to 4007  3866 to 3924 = 1.14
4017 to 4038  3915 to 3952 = 1.53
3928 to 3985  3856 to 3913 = 0.79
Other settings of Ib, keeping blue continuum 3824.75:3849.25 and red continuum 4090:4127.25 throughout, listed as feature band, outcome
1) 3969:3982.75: 2.2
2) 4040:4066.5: -1.8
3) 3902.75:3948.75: 5.8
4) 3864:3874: -1.6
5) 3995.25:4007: -2.1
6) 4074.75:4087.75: -0.6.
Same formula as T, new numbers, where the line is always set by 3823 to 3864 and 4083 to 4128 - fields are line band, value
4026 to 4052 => -2.23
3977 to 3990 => -0.30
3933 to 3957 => 4.27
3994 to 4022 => -3.58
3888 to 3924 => 1.11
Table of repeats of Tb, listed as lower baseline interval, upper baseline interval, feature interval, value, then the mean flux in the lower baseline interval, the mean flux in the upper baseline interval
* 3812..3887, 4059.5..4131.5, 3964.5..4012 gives 3.44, 4.53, 5.4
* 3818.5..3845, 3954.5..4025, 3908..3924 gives -1.08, 3.86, 4.83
